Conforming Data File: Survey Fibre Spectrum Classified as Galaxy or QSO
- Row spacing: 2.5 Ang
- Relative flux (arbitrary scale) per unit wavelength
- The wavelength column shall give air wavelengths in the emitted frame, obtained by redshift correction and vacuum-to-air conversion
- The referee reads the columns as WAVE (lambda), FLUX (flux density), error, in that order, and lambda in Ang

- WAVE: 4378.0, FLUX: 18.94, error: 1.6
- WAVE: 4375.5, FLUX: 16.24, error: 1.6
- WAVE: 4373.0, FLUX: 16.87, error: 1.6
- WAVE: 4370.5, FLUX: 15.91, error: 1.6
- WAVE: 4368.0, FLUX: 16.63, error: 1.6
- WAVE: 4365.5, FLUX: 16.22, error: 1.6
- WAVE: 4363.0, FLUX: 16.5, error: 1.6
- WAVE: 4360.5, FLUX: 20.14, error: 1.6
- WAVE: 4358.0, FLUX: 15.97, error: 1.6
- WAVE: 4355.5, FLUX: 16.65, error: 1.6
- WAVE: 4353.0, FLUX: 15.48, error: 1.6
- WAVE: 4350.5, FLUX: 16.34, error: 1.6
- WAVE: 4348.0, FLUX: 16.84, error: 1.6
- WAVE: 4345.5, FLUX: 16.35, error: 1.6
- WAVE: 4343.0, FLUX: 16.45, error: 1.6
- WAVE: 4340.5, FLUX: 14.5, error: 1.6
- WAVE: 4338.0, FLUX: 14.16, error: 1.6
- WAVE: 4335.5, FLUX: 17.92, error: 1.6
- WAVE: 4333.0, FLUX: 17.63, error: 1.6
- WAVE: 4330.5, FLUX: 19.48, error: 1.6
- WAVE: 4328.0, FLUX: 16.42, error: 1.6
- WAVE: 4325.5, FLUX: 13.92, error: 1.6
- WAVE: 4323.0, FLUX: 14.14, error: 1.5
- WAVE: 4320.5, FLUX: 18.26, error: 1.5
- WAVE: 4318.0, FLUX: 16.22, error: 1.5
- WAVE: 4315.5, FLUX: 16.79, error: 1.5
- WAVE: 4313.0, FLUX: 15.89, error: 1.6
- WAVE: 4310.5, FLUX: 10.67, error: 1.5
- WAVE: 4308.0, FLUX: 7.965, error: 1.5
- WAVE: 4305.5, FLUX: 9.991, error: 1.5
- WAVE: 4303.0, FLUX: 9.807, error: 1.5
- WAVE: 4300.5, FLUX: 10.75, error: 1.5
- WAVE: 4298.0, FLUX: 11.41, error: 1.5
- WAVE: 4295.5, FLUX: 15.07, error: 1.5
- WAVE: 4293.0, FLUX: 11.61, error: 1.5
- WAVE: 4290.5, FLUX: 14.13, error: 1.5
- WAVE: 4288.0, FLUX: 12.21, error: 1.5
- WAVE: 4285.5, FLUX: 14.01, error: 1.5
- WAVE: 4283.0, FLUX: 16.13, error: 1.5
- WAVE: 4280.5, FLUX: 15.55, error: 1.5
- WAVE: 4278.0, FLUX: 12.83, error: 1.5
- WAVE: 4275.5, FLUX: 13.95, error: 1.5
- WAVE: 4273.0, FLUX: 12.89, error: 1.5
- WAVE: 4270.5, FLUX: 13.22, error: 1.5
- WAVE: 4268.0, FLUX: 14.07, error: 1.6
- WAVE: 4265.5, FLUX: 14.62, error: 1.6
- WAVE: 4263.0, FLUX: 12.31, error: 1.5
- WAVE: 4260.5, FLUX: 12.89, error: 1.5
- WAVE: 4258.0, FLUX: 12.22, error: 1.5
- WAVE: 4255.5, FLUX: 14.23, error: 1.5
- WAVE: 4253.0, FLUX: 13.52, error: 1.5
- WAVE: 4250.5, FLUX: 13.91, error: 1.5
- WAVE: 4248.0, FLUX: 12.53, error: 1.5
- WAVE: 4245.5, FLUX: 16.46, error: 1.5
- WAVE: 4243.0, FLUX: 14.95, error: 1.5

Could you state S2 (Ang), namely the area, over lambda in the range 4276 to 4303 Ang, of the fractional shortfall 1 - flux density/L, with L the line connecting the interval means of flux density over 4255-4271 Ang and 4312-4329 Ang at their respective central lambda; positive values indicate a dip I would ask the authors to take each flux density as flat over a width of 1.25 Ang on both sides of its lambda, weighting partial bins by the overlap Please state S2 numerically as 2.4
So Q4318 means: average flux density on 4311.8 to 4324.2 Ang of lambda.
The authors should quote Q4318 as 16.3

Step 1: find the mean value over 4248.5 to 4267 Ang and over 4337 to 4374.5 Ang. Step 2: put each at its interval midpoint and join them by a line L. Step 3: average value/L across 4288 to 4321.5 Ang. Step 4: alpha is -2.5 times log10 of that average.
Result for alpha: 0.15 mag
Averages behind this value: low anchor 13.4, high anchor 16.3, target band 12.9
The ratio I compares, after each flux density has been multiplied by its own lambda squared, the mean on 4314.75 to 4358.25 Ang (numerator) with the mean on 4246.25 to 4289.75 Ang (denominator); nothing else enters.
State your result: 1.23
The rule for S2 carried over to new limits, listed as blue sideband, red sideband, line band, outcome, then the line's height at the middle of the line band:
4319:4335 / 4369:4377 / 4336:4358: 0.9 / 16.6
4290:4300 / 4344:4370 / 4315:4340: -2.7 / 14.8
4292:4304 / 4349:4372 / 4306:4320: -0.6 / 12.9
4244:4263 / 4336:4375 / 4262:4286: 0.3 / 14.2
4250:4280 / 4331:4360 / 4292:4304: 2.3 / 14.6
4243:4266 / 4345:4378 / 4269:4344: 5.2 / 15.2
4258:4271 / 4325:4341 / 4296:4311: 4.7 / 15.1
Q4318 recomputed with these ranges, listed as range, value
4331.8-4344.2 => 16.1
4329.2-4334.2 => 18.5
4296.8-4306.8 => 10.5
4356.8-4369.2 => 17.1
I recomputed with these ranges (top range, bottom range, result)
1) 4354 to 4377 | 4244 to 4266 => 1.30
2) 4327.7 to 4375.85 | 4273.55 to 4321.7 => 1.28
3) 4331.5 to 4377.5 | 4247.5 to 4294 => 1.27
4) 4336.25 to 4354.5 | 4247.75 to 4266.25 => 1.24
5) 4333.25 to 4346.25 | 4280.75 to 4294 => 1.19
